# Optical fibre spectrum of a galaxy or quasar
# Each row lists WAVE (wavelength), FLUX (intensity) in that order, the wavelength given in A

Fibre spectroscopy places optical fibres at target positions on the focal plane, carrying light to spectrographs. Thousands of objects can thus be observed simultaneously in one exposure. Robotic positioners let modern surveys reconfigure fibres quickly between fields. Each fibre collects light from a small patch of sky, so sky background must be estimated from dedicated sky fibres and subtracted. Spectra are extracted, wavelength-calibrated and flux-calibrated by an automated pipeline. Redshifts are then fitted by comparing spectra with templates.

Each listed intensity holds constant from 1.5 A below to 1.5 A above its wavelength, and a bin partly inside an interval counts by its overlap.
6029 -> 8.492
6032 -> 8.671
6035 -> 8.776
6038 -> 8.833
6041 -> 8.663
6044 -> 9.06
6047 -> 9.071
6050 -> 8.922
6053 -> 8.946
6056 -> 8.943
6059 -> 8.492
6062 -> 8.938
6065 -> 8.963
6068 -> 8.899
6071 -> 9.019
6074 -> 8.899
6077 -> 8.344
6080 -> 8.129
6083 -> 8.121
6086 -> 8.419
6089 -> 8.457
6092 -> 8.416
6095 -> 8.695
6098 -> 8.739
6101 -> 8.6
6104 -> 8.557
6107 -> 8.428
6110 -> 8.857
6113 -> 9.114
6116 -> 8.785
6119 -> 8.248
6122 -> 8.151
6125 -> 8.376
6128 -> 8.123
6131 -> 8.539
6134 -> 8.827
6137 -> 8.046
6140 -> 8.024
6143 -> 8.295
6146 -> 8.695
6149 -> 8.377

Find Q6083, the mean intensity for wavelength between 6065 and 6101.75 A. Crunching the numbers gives 8.58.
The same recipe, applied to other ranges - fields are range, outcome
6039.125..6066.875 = 8.89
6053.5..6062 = 8.78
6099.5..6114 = 8.7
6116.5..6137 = 8.37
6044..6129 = 8.64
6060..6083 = 8.7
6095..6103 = 8.67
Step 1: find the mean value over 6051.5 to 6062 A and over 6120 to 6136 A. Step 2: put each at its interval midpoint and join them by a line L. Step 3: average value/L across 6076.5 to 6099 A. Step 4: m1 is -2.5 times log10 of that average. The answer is 0.03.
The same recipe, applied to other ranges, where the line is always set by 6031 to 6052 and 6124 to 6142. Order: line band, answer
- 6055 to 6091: 0.01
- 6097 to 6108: -0.01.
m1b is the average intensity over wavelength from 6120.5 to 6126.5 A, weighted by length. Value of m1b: 8.26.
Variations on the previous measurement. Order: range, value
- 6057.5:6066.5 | 8.8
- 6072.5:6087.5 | 8.38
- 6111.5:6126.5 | 8.53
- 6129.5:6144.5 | 8.35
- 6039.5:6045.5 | 8.86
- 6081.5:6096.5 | 8.42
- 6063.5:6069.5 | 8.93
